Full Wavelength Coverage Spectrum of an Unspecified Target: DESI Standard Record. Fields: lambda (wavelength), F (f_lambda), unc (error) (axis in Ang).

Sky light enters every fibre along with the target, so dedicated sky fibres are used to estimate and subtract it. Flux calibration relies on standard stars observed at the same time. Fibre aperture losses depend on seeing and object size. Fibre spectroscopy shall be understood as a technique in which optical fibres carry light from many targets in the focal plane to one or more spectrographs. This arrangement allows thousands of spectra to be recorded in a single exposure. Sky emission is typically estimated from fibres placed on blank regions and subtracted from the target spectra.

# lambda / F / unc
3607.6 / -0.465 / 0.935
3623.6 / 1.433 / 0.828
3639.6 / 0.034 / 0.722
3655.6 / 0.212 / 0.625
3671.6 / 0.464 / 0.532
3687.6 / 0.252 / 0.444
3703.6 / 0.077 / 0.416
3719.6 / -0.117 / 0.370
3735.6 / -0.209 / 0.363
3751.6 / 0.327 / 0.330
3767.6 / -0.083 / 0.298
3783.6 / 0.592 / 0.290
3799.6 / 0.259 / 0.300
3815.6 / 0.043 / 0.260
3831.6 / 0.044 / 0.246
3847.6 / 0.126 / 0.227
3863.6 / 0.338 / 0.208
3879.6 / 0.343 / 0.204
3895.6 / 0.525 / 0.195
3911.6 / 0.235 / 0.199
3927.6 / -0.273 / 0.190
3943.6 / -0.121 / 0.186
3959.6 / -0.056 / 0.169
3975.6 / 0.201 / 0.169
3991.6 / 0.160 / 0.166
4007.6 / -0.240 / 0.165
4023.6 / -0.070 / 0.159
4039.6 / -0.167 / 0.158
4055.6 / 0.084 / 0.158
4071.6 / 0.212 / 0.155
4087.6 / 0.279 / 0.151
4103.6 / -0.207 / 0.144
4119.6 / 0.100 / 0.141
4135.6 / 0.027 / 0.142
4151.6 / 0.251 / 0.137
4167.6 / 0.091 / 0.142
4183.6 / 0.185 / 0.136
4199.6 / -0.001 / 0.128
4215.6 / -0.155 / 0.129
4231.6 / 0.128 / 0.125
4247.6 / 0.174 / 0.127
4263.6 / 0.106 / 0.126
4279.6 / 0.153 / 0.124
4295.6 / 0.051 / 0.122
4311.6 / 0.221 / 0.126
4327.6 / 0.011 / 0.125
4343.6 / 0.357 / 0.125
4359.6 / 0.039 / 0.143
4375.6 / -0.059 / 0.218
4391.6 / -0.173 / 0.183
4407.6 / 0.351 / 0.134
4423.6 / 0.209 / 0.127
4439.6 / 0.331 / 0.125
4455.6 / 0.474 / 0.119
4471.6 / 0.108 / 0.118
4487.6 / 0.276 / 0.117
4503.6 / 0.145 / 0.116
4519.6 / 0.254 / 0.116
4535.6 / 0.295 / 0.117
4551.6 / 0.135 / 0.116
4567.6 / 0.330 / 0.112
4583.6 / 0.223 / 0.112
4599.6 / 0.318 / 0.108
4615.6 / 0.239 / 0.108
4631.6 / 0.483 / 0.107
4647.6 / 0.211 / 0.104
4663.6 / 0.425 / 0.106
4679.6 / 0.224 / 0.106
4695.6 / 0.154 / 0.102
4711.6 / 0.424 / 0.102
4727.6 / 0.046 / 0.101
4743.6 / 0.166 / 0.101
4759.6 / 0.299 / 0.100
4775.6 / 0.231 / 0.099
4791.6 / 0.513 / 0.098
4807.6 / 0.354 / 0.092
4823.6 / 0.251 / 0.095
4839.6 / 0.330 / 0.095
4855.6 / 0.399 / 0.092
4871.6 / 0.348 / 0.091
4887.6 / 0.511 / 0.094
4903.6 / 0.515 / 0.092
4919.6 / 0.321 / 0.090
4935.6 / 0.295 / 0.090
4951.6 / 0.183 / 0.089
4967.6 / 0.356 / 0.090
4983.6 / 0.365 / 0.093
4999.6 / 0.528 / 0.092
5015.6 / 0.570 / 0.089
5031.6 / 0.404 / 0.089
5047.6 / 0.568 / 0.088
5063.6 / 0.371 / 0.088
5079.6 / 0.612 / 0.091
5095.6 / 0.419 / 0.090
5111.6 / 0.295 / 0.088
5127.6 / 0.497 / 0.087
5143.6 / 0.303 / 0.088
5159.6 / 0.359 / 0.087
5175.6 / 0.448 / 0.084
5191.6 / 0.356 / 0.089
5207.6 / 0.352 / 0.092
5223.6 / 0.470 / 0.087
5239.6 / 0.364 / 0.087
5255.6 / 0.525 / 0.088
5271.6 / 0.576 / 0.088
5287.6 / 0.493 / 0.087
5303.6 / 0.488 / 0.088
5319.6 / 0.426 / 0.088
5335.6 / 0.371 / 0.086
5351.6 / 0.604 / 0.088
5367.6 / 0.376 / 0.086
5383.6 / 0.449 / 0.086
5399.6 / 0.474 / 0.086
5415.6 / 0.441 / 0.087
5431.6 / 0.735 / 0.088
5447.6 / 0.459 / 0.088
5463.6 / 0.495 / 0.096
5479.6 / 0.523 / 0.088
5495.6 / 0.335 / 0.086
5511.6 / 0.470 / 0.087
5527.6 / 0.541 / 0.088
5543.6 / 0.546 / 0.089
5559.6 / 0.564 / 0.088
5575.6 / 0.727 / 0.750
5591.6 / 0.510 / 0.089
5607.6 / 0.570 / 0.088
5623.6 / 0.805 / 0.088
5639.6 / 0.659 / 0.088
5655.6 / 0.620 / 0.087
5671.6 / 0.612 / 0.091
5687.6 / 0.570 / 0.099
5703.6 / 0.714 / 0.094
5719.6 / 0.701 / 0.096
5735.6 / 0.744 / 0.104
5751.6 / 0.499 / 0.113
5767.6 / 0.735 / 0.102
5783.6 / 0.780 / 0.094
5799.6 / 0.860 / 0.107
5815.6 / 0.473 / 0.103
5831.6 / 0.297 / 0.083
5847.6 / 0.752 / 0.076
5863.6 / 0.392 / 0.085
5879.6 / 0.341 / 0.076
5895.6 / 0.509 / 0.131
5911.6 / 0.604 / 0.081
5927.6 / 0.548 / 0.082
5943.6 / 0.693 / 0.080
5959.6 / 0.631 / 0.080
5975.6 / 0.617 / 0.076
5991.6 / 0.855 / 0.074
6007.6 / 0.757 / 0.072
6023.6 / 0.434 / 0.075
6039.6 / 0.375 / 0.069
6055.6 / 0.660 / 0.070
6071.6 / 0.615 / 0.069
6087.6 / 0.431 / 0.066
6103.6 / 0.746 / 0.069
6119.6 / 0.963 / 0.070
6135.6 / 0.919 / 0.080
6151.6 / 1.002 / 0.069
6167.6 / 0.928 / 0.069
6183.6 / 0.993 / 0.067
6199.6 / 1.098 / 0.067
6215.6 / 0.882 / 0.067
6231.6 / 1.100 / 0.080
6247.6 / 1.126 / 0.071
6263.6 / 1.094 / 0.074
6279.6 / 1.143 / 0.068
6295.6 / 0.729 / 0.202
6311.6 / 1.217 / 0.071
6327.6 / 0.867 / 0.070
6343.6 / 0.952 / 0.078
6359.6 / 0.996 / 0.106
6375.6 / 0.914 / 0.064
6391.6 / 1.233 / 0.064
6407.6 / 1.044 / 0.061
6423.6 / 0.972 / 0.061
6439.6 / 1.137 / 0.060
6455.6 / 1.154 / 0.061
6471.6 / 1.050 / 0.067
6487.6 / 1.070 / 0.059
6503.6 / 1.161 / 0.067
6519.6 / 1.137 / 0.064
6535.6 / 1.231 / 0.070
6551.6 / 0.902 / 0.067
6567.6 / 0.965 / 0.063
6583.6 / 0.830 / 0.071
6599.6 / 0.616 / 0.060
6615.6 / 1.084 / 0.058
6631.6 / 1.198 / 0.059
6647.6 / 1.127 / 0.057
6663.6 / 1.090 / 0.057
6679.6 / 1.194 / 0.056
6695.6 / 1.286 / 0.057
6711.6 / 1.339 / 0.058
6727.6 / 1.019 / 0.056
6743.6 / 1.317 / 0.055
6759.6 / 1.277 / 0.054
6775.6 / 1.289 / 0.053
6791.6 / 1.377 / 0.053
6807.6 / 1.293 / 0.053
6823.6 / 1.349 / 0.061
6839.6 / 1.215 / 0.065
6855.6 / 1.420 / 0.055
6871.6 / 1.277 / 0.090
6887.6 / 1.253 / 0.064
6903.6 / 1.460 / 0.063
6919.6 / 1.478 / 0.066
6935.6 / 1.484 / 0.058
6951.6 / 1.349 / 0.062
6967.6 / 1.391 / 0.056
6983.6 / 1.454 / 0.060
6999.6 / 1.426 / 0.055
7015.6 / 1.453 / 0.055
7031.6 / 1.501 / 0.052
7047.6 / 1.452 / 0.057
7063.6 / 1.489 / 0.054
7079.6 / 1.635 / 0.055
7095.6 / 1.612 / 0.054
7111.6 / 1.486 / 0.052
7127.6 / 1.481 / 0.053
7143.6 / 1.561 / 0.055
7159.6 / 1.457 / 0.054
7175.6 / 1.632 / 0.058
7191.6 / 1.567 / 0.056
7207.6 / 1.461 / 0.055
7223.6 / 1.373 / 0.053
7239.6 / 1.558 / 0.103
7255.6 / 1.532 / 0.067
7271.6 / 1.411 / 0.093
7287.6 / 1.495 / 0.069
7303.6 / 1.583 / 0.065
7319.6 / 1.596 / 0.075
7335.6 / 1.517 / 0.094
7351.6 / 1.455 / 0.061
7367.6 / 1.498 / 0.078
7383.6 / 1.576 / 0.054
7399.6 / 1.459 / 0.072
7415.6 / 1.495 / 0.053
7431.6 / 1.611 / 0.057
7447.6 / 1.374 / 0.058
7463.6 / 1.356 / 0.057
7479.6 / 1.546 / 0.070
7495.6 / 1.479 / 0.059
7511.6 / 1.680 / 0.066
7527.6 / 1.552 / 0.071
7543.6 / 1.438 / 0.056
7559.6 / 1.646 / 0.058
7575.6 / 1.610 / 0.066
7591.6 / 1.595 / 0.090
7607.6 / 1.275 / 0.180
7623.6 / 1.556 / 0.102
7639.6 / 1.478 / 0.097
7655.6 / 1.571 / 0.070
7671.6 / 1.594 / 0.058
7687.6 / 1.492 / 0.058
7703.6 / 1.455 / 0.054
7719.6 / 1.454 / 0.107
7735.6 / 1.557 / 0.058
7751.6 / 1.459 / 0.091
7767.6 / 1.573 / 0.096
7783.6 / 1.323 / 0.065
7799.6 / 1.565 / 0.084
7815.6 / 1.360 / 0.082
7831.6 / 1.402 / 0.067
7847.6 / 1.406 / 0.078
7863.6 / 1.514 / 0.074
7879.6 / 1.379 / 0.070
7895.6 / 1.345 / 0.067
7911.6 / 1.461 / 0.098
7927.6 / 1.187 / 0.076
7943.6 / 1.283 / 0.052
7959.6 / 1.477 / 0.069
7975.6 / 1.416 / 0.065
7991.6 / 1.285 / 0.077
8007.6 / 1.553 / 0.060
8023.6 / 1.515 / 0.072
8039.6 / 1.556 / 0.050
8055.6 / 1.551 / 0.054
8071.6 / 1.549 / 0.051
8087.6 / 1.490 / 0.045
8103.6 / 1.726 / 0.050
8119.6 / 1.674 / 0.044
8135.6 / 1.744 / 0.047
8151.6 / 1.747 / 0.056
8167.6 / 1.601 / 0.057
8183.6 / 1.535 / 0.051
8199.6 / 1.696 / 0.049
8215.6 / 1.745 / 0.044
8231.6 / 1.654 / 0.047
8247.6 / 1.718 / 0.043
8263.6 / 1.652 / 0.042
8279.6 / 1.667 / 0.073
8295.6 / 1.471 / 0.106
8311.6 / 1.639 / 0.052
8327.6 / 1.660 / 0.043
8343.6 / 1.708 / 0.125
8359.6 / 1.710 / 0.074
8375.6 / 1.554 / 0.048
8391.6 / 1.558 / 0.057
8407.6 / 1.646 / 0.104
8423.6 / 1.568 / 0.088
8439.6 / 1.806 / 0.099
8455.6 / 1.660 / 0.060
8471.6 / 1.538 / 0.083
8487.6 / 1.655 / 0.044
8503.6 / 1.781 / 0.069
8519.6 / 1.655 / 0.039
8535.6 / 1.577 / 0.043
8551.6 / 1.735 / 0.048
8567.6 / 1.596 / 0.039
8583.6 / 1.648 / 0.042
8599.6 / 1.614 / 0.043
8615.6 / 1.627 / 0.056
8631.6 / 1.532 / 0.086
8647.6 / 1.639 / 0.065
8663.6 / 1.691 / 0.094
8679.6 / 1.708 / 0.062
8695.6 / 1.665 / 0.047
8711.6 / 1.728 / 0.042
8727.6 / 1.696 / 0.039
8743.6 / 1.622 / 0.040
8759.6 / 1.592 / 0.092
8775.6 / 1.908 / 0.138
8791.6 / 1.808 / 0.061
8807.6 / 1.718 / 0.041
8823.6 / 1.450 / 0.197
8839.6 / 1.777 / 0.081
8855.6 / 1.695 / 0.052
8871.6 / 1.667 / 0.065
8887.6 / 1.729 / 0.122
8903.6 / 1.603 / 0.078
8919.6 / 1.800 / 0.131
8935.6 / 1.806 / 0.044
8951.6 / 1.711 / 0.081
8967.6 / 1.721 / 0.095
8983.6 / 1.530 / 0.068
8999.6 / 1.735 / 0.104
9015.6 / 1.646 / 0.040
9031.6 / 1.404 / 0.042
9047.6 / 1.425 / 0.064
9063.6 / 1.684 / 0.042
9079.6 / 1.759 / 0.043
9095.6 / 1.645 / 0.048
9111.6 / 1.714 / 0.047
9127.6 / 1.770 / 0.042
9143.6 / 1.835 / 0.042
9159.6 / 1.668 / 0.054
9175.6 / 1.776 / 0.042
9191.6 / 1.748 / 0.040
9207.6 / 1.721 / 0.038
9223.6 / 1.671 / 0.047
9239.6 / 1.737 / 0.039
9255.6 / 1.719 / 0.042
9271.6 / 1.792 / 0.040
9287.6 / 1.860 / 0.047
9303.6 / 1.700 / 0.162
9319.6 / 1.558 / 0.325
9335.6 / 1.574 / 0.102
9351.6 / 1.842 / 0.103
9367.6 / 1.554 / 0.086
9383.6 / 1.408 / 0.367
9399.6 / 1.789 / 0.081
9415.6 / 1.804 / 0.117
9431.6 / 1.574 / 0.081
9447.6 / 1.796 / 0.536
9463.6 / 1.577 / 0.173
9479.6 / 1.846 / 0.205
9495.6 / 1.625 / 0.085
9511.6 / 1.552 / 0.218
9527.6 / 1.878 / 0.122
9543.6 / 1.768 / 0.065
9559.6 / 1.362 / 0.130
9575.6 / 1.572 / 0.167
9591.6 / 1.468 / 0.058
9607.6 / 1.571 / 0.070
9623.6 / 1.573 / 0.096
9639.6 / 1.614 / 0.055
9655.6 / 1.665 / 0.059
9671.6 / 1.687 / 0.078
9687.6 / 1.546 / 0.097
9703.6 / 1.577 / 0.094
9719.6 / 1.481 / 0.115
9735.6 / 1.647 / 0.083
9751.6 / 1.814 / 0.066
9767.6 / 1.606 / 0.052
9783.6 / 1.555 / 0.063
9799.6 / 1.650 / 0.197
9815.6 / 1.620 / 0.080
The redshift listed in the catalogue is 0.53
